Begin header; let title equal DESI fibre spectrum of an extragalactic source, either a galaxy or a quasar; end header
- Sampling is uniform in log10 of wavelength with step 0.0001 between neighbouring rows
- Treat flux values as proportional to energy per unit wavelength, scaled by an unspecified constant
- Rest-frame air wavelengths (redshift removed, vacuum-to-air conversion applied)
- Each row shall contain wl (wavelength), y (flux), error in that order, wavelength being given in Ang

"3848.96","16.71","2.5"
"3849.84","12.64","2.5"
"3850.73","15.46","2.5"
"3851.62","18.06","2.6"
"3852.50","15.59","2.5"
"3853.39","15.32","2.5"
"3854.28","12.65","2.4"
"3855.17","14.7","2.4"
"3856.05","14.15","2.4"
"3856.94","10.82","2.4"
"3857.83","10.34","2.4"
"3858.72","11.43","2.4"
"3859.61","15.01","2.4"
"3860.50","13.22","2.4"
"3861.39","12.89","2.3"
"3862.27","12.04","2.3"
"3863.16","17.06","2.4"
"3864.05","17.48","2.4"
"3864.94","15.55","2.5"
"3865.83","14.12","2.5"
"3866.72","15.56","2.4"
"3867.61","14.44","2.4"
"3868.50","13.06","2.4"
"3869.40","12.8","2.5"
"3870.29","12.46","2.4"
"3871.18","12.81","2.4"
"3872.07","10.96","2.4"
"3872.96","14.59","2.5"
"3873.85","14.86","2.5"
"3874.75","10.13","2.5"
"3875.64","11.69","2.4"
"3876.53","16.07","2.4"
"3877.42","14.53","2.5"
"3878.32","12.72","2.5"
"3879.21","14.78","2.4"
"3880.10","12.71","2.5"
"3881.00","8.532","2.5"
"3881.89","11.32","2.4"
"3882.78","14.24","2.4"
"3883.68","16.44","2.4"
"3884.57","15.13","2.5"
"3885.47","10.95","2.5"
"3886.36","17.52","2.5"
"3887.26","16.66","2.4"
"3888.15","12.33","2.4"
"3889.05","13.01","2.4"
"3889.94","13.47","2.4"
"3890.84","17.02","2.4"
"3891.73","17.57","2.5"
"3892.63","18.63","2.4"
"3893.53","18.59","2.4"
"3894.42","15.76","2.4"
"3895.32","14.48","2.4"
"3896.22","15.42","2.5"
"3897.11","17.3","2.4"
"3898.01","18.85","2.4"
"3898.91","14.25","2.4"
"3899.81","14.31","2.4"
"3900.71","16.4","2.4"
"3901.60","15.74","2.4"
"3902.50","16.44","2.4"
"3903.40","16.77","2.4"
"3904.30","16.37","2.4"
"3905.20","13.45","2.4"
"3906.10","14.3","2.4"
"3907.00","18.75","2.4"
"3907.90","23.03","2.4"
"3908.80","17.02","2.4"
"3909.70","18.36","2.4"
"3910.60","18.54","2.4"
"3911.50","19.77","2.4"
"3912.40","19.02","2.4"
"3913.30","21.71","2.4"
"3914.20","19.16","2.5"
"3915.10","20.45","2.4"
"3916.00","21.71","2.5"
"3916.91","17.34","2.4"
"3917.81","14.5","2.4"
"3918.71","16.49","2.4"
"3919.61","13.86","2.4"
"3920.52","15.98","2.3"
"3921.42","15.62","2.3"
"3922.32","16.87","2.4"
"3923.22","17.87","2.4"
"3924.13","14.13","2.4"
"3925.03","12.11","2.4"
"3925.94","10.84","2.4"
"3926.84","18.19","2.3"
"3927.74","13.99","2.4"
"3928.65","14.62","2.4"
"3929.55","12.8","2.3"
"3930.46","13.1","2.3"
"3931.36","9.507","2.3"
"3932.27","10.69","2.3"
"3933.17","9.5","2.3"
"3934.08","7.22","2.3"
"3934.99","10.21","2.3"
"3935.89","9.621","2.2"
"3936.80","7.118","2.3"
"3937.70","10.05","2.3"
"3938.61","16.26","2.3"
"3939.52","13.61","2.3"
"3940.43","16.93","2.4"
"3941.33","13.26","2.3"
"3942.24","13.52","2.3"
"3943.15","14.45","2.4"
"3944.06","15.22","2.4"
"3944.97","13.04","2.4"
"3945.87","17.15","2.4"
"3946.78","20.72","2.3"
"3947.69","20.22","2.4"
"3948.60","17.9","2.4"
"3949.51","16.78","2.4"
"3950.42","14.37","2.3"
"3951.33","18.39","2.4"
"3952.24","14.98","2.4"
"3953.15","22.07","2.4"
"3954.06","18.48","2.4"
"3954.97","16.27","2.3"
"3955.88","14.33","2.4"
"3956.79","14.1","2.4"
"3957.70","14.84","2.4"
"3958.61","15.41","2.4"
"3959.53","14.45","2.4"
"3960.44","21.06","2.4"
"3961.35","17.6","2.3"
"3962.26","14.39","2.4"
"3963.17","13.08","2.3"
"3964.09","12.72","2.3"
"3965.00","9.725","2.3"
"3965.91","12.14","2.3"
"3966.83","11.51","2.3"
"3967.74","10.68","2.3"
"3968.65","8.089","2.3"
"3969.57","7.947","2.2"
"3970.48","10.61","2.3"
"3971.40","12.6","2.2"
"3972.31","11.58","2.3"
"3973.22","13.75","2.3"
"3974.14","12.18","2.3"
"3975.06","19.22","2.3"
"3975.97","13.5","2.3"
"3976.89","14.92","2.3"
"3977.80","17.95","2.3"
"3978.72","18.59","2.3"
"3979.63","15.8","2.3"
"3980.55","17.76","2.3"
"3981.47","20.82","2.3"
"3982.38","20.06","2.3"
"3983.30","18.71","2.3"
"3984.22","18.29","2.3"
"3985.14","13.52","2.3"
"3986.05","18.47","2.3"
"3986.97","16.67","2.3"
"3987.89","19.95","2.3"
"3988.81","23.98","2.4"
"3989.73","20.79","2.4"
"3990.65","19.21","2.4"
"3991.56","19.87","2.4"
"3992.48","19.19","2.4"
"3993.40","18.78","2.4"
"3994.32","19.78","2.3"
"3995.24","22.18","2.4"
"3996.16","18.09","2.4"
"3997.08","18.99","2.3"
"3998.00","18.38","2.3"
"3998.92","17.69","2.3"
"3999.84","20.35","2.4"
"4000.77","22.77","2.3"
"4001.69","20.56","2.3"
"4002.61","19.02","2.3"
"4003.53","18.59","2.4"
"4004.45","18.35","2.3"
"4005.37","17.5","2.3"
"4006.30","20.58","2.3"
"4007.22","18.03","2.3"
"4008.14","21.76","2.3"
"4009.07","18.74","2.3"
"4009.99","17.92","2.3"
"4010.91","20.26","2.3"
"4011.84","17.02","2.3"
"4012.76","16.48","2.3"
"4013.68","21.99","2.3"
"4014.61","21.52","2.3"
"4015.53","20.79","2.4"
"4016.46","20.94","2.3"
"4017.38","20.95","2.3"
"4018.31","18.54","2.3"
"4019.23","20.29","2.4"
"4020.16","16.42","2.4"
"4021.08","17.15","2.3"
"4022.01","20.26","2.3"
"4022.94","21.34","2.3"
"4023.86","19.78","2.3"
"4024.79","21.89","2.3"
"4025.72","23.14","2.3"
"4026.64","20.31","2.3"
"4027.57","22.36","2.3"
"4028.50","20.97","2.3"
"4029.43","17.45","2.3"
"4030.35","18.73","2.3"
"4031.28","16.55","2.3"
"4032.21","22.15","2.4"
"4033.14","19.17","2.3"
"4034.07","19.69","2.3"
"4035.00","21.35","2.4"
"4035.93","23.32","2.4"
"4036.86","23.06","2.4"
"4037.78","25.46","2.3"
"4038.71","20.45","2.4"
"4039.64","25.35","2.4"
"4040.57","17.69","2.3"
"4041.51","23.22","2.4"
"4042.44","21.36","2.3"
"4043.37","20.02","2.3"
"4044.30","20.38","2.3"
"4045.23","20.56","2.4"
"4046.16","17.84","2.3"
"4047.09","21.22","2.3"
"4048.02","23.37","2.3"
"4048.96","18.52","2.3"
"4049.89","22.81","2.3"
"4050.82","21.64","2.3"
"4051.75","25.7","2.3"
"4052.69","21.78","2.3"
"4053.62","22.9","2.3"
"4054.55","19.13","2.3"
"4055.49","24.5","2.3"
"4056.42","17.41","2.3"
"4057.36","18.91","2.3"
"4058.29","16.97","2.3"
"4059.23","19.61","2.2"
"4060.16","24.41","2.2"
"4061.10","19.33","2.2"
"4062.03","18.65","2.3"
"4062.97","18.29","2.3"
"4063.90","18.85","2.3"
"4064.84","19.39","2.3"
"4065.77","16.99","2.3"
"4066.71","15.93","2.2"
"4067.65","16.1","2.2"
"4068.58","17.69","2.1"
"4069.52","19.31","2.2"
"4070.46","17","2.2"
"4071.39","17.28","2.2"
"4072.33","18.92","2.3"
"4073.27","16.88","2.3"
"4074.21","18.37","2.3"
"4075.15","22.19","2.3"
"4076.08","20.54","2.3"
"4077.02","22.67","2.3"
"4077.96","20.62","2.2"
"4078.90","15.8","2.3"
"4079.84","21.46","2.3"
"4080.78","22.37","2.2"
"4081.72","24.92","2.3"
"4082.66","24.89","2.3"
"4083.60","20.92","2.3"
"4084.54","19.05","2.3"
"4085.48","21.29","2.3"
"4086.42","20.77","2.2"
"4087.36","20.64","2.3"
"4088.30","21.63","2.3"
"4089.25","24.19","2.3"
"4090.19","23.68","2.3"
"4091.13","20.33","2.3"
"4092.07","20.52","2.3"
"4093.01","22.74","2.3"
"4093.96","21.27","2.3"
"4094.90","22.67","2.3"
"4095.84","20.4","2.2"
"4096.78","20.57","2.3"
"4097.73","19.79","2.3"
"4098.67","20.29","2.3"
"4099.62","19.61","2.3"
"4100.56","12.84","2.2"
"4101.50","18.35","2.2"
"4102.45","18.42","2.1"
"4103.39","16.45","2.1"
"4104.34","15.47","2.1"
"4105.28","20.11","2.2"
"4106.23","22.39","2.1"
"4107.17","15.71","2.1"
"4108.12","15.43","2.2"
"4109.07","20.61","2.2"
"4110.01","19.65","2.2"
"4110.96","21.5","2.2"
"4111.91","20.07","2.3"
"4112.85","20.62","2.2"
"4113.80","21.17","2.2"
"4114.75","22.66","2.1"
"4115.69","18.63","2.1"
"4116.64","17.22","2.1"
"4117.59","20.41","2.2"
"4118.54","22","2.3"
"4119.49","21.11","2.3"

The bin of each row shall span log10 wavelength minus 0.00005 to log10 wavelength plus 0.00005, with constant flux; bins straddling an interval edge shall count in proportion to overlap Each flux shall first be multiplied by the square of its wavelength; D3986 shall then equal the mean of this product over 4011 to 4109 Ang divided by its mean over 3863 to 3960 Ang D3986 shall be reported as 1.4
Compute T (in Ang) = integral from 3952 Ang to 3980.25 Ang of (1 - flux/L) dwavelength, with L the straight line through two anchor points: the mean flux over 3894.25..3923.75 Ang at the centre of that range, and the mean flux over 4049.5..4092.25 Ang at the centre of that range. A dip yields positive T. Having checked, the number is 6.0 Ang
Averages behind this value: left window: 17.2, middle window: 14.4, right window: 20.3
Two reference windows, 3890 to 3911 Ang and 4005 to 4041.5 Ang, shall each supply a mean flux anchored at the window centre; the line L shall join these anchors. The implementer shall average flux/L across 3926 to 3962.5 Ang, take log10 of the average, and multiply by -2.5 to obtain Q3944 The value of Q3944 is 0.23 mag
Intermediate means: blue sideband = 16.8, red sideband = 20.2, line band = 14.6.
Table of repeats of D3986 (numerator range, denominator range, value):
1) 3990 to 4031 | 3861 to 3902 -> 1.45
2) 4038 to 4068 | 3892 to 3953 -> 1.39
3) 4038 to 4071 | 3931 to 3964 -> 1.45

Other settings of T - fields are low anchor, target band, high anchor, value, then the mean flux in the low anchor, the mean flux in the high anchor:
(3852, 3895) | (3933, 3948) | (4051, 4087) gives 2.5 Ang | 14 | 20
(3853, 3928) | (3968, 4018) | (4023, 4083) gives 1.5 Ang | 15.2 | 20.4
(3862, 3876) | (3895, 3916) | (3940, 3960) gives -3.7 Ang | 13.8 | 16.2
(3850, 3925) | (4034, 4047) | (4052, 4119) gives -1.8 Ang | 15.3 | 19.9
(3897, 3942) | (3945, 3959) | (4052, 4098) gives -0.6 Ang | 15.2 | 20.2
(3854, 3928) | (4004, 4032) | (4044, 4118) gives -1.8 Ang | 15.2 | 20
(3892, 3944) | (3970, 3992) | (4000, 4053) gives 1.6 Ang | 15.3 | 20.4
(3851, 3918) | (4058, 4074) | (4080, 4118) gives 0.9 Ang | 15.3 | 20.3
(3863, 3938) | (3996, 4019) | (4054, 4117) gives -2.3 Ang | 14.9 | 19.8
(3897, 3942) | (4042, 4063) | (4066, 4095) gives -1.4 Ang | 15.2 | 20.4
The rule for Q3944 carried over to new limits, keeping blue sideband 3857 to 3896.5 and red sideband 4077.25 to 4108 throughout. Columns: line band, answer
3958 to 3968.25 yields 0.191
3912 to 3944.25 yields 0.083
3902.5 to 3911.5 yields -0.170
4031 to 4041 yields -0.149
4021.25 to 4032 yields -0.103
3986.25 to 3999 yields -0.128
